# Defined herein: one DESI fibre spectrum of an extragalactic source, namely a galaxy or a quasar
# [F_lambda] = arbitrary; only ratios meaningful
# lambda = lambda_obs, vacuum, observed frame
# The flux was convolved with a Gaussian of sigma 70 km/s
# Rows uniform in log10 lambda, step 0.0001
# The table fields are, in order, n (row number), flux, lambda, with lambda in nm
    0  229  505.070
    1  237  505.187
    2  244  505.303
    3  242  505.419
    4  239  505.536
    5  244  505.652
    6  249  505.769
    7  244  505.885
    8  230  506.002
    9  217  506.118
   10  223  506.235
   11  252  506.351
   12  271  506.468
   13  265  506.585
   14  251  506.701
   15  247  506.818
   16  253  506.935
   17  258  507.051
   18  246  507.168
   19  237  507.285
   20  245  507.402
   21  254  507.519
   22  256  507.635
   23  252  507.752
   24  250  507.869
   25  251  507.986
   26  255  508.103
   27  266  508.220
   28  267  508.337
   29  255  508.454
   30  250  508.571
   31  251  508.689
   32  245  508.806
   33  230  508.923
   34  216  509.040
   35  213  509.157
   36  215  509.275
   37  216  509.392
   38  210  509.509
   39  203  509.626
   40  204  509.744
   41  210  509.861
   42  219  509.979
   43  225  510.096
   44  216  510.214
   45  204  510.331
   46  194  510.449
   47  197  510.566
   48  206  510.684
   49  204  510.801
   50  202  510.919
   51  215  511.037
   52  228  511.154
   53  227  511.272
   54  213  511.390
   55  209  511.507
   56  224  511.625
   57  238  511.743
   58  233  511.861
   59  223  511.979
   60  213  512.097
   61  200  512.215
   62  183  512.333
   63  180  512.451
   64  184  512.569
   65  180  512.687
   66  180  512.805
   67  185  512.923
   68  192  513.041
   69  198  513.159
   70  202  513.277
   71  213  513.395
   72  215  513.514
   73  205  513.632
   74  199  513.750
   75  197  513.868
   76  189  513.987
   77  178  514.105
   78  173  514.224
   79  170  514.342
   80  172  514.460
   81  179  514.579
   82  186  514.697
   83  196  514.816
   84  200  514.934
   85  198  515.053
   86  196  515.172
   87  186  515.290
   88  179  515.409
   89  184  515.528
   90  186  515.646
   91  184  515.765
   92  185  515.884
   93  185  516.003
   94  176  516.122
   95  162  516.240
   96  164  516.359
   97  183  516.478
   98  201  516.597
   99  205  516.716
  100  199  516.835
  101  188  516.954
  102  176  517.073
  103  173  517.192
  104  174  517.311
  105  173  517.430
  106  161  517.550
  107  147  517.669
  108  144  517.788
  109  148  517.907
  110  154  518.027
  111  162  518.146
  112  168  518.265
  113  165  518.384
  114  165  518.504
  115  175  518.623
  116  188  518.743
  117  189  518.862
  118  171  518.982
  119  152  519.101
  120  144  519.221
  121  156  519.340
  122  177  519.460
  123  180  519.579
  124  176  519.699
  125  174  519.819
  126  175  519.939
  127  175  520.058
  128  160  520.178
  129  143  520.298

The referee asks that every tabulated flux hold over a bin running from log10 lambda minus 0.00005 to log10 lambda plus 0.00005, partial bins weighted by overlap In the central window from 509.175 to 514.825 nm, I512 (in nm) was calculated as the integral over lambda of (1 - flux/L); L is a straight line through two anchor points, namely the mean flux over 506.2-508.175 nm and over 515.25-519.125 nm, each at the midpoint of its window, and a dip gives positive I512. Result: 0.32 nm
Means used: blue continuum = 251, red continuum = 174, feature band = 202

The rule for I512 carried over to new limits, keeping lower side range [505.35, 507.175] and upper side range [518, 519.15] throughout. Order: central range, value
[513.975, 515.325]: 0.06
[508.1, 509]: -0.08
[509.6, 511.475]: 0.07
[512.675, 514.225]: 0.05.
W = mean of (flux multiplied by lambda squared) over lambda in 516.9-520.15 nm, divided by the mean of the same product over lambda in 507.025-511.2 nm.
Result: 0.76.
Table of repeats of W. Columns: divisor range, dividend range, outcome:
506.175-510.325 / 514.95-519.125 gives 0.76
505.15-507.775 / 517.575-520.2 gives 0.71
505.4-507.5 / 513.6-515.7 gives 0.79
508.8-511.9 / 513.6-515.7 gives 0.89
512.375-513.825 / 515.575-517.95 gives 0.92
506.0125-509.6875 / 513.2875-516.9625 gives 0.80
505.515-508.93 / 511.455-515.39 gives 0.81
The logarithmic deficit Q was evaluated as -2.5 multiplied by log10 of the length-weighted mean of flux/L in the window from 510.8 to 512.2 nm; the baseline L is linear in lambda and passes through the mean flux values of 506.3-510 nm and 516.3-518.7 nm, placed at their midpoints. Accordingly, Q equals -0.01 mag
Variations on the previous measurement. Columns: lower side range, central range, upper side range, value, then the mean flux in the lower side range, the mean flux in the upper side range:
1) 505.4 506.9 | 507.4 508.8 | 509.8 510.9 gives -0.12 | 244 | 208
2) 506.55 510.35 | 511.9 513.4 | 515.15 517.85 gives 0.06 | 238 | 178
